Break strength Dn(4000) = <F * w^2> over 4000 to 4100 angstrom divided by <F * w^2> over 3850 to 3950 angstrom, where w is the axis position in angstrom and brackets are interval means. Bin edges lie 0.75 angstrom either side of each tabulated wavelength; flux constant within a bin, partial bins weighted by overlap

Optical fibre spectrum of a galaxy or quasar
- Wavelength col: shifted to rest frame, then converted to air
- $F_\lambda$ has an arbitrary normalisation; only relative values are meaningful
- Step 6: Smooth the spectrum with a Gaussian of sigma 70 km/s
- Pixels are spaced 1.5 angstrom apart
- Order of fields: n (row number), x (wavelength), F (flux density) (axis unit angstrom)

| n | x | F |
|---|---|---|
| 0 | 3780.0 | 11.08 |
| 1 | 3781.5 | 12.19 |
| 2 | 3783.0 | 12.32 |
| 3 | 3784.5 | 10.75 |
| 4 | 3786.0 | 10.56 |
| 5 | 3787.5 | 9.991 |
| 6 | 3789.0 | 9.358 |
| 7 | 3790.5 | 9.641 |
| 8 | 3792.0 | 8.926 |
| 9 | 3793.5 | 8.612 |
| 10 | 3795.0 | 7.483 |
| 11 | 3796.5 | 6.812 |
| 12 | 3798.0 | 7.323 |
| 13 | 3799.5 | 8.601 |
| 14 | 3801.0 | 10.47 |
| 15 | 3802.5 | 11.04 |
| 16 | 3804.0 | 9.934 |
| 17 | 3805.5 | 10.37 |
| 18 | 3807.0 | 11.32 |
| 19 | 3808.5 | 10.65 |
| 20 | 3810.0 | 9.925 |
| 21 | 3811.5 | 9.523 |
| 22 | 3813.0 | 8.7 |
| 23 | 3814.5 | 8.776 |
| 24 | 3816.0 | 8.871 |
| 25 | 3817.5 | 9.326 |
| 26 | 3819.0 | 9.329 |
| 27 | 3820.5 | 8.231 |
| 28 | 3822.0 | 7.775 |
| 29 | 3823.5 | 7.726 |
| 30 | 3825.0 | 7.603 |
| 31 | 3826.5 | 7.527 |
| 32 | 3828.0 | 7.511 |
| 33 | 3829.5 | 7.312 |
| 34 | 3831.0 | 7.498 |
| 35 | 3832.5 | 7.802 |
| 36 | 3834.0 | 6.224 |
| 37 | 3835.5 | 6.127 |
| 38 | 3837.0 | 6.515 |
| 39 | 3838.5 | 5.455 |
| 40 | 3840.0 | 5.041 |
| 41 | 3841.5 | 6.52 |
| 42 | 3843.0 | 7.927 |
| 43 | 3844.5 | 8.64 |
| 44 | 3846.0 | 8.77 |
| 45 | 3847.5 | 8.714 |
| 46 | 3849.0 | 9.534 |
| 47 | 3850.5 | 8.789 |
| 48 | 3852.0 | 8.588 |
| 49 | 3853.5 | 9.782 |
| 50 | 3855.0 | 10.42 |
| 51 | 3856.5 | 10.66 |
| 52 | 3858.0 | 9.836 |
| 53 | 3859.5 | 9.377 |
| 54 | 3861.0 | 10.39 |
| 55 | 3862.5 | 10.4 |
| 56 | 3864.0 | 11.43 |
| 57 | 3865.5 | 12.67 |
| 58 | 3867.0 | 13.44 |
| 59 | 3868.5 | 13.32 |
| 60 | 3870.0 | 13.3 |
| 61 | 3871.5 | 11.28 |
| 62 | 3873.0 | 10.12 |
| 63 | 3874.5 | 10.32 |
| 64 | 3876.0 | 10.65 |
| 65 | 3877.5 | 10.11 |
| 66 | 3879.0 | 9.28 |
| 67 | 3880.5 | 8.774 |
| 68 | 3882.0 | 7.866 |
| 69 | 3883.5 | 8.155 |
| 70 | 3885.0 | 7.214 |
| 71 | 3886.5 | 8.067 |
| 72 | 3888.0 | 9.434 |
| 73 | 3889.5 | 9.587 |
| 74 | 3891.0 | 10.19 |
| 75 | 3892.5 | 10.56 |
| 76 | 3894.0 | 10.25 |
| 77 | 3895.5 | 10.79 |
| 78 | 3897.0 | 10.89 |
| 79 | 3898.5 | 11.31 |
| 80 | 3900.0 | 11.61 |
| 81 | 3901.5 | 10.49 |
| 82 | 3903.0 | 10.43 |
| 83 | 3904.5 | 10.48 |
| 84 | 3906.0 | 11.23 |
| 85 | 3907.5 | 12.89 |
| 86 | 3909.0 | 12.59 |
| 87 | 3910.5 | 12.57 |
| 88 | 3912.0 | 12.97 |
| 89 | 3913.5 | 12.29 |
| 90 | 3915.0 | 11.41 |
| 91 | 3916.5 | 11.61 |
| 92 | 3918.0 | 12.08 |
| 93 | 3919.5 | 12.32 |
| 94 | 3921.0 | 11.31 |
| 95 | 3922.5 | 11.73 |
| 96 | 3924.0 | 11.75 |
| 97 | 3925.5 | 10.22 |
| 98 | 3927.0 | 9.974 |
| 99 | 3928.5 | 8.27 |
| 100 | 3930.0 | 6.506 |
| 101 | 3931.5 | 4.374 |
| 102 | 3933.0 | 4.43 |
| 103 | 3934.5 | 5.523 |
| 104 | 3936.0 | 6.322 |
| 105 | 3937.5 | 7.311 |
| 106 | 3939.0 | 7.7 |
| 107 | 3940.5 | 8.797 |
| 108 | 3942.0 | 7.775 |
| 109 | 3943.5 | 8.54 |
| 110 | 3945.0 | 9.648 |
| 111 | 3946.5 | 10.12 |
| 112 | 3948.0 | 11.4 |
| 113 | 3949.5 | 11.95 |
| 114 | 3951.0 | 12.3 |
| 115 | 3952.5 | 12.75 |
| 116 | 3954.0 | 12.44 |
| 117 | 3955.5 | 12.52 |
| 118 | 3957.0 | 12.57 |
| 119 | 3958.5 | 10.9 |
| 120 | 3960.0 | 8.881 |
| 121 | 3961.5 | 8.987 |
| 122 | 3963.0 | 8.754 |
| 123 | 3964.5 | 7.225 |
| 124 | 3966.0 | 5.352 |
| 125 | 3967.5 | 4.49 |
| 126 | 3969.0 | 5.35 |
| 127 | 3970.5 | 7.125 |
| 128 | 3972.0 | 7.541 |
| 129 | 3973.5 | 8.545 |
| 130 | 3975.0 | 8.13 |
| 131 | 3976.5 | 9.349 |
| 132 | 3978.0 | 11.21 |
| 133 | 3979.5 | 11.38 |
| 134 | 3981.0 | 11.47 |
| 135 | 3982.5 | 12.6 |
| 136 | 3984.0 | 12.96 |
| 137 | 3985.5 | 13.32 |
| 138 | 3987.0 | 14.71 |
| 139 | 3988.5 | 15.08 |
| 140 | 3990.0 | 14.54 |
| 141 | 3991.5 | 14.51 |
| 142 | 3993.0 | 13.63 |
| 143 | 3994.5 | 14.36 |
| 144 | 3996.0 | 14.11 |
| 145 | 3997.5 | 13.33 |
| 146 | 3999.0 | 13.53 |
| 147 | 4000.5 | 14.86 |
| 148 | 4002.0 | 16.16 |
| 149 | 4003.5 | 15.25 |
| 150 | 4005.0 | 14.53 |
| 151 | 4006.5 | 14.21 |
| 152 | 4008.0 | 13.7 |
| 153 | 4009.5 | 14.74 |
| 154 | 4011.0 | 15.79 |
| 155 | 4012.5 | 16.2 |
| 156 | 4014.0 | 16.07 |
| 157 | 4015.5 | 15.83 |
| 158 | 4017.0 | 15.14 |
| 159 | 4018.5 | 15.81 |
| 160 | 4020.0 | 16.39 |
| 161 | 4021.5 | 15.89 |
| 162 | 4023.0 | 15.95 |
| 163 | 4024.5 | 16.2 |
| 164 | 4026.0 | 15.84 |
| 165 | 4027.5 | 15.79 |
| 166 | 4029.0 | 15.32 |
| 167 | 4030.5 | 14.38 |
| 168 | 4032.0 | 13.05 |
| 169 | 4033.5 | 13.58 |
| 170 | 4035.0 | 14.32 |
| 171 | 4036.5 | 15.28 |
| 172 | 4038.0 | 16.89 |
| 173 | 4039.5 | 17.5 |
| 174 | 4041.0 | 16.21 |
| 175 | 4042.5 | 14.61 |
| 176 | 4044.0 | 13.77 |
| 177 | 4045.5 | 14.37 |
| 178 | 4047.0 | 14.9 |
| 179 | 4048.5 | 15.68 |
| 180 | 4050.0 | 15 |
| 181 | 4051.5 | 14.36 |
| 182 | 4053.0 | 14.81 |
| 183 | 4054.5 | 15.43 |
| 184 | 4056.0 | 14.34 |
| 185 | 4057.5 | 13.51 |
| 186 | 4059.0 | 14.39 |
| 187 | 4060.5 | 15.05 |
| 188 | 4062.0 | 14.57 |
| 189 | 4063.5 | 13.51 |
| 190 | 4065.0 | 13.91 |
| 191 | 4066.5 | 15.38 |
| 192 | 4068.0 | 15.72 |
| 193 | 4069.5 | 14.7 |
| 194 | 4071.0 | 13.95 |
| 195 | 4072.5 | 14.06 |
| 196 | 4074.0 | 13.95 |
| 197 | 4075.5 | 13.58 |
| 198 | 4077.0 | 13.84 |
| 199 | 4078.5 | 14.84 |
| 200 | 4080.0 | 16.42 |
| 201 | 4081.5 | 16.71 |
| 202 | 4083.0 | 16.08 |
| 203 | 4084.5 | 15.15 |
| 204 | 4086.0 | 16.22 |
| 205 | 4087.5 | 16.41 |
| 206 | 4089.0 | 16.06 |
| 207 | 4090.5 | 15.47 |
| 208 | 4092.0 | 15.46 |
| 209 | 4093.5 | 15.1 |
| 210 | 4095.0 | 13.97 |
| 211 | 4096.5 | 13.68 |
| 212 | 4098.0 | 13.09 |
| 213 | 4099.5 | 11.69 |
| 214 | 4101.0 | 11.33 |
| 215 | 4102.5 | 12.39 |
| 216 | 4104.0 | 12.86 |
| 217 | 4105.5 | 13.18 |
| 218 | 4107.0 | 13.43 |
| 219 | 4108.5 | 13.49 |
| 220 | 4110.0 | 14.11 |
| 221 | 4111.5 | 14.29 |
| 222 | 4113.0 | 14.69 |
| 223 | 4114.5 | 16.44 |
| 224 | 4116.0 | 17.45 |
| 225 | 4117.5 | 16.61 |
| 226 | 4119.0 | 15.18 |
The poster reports 1.60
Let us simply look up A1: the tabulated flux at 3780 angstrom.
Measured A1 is 11.08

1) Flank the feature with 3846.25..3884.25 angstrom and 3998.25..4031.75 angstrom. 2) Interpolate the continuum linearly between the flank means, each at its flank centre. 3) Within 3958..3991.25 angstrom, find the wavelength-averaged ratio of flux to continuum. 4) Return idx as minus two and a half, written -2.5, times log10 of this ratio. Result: 0.37 mag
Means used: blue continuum 10.3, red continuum 15.3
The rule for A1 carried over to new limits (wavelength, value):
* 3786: 10.56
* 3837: 6.515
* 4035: 14.32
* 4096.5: 13.68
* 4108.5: 13.49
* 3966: 5.352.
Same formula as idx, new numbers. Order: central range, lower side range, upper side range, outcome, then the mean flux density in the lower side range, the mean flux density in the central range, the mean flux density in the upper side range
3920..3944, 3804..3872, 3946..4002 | 0.273 mag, 9.09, 8.2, 11.2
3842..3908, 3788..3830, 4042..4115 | 0.011 mag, 8.9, 10.2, 14.5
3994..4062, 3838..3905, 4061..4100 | -0.116 mag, 9.81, 15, 14.8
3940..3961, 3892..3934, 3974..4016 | 0.122 mag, 10.6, 10.8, 13.7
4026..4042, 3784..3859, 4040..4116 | -0.128 mag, 8.65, 15.3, 14.6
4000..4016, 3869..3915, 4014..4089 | -0.101 mag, 10.6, 15.2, 15.1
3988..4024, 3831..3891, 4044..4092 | -0.137 mag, 9.23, 15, 14.9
